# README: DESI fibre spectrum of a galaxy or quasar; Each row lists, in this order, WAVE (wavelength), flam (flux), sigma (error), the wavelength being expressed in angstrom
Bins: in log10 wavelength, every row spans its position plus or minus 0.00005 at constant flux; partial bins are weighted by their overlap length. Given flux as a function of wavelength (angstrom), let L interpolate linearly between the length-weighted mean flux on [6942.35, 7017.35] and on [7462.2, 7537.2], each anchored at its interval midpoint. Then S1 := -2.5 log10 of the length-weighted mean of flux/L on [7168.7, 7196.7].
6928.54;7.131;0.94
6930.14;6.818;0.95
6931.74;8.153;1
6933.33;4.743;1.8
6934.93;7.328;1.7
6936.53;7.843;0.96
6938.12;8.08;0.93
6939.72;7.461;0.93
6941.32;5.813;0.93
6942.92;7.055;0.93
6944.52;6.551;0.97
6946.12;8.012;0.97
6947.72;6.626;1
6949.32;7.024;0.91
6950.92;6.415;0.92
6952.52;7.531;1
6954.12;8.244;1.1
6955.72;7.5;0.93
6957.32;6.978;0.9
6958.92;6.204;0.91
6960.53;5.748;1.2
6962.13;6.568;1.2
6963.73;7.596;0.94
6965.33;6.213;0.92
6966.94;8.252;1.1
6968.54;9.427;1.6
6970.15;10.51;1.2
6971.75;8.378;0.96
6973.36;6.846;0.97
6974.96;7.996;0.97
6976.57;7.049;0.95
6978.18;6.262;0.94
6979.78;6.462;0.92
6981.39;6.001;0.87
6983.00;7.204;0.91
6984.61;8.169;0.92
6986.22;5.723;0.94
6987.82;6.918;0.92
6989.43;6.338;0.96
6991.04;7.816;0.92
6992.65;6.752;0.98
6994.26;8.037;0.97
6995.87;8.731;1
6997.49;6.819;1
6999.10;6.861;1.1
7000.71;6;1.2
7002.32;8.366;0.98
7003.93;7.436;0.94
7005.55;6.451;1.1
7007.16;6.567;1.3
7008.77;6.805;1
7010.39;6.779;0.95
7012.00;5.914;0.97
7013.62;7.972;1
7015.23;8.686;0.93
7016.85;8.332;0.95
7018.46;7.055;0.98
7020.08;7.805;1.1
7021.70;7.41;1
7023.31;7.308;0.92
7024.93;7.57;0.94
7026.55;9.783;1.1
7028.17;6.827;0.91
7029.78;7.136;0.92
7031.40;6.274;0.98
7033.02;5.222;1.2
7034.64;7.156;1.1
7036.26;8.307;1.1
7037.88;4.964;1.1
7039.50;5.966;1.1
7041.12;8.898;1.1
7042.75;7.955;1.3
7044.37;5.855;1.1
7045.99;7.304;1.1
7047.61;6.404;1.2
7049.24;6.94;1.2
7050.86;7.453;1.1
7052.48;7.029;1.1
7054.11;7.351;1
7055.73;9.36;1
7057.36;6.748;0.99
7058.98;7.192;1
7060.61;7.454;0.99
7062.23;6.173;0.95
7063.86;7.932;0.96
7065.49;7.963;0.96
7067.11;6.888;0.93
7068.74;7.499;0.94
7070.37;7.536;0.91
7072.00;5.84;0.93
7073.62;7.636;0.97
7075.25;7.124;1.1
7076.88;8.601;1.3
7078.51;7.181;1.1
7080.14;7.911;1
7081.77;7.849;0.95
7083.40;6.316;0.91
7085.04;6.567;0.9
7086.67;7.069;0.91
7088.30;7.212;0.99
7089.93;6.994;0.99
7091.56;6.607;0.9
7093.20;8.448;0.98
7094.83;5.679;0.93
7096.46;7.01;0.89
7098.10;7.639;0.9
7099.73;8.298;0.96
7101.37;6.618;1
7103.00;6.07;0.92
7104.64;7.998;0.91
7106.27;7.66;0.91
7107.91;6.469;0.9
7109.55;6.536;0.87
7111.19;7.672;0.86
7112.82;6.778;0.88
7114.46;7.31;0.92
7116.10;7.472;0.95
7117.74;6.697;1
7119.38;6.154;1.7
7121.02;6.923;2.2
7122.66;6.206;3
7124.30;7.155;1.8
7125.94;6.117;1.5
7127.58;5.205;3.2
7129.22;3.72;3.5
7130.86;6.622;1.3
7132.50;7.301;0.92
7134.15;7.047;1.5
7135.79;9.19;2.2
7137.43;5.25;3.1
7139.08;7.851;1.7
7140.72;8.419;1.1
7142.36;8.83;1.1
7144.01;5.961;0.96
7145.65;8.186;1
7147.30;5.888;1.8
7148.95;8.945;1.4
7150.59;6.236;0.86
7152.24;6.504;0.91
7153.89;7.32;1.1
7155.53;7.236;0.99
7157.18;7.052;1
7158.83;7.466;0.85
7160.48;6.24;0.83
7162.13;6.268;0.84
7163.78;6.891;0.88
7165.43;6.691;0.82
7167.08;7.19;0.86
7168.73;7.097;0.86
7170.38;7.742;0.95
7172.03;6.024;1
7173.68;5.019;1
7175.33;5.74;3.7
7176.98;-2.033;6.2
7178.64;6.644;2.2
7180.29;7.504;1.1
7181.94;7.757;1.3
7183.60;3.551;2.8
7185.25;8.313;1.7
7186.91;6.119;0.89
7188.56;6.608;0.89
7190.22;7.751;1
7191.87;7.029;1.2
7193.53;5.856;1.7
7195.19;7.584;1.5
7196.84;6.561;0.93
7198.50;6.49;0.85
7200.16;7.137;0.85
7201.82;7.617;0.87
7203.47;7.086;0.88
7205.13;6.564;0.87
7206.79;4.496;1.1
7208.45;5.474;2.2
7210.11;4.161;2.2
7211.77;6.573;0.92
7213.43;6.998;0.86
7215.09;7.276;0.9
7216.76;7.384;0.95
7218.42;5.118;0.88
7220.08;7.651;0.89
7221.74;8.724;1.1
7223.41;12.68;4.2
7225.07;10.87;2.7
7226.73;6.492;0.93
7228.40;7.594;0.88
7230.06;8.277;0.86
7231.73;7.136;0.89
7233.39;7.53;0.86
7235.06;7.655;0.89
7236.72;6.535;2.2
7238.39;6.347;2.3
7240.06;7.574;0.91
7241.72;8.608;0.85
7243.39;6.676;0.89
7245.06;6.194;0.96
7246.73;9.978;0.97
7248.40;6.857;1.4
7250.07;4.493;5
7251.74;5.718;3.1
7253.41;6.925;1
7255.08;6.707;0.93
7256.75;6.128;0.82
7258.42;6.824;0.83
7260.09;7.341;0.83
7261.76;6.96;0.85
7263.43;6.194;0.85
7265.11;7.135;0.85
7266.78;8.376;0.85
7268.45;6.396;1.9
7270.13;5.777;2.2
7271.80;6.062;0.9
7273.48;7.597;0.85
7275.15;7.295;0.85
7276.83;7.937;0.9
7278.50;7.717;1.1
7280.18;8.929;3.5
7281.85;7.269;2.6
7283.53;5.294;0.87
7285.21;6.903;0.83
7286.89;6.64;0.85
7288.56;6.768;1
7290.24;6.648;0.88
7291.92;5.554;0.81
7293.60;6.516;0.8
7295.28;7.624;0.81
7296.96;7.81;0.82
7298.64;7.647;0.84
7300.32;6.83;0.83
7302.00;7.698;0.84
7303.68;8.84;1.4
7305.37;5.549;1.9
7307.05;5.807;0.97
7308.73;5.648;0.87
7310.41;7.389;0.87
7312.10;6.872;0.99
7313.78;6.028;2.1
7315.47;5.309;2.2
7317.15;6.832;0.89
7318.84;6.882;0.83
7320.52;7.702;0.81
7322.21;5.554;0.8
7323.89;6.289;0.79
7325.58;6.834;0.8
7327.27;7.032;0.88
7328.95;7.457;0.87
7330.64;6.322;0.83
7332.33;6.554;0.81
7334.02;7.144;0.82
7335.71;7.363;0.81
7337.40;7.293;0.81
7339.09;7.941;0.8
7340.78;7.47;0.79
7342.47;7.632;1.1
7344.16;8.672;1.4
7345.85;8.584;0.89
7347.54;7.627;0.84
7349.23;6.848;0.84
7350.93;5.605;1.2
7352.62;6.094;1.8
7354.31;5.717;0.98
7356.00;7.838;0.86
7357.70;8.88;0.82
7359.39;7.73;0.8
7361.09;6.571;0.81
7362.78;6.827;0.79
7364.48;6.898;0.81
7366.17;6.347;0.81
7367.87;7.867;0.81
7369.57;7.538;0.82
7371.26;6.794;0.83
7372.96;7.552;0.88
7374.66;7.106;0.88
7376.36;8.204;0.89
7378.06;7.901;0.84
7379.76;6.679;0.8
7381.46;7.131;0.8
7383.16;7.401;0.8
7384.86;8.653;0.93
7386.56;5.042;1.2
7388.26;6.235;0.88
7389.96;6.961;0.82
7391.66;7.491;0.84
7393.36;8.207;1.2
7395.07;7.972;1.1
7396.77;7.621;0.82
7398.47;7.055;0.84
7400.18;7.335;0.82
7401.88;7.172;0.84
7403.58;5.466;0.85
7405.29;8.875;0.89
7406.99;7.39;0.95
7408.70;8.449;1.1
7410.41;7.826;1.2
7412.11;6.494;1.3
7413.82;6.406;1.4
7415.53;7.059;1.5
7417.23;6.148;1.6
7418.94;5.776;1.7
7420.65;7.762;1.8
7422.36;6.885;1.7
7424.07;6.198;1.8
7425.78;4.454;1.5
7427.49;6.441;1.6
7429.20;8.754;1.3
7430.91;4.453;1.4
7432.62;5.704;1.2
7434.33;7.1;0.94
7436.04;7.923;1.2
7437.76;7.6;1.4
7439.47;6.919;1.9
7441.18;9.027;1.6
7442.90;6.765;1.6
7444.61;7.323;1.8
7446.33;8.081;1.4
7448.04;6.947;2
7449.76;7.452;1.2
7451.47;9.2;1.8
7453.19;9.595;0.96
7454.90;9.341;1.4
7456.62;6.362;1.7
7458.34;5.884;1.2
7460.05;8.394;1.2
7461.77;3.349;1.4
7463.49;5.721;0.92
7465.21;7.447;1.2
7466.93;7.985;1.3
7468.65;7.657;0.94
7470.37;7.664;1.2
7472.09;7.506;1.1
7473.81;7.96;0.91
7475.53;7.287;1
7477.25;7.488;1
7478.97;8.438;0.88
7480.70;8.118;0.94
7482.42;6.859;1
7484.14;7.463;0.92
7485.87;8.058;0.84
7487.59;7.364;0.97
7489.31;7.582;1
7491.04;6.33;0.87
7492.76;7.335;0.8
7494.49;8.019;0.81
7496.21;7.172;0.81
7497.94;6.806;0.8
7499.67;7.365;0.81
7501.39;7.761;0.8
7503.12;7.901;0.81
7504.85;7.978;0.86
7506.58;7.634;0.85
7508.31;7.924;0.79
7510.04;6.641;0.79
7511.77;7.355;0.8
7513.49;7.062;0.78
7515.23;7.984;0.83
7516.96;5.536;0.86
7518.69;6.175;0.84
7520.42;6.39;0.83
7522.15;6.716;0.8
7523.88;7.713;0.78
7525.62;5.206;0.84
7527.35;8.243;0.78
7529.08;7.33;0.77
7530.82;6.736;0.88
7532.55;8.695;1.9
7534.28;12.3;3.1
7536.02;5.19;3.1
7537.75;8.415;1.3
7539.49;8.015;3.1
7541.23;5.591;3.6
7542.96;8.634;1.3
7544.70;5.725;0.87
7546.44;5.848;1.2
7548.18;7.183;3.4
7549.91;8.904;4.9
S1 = 0.19 mag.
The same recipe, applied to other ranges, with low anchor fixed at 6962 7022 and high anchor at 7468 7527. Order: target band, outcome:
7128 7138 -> 0.13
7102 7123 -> 0.06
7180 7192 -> 0.08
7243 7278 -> 0.07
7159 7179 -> 0.25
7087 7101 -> 0.02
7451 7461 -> -0.10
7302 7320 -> 0.11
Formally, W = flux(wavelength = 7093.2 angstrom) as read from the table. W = 8.448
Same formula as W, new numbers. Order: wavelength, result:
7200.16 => 7.137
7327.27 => 7.032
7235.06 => 7.655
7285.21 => 6.903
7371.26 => 6.794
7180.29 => 7.504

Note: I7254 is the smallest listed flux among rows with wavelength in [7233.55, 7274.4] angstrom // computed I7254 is 4.493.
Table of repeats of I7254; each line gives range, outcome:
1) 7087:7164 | 3.72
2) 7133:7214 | -2.033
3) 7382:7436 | 4.453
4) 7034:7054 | 4.964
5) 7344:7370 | 5.605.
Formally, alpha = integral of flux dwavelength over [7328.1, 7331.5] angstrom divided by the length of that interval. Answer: 6.9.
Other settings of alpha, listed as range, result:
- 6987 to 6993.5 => 6.97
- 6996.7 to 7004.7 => 7.1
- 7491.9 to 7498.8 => 7.33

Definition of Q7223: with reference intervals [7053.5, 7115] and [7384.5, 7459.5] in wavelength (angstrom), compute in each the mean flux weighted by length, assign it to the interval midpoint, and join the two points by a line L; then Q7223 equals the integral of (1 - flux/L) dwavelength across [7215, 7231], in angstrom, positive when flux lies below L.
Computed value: -2.3 angstrom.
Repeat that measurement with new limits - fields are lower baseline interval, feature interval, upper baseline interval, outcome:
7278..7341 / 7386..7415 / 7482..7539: -0.36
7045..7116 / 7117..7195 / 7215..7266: 7.32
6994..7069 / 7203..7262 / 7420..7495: 1.28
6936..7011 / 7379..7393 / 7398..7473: 0.27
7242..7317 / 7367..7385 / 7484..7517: -0.99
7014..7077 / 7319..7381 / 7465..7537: 1.81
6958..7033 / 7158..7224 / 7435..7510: 7.25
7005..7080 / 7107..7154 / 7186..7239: 1.85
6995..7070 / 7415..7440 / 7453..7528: 2.27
